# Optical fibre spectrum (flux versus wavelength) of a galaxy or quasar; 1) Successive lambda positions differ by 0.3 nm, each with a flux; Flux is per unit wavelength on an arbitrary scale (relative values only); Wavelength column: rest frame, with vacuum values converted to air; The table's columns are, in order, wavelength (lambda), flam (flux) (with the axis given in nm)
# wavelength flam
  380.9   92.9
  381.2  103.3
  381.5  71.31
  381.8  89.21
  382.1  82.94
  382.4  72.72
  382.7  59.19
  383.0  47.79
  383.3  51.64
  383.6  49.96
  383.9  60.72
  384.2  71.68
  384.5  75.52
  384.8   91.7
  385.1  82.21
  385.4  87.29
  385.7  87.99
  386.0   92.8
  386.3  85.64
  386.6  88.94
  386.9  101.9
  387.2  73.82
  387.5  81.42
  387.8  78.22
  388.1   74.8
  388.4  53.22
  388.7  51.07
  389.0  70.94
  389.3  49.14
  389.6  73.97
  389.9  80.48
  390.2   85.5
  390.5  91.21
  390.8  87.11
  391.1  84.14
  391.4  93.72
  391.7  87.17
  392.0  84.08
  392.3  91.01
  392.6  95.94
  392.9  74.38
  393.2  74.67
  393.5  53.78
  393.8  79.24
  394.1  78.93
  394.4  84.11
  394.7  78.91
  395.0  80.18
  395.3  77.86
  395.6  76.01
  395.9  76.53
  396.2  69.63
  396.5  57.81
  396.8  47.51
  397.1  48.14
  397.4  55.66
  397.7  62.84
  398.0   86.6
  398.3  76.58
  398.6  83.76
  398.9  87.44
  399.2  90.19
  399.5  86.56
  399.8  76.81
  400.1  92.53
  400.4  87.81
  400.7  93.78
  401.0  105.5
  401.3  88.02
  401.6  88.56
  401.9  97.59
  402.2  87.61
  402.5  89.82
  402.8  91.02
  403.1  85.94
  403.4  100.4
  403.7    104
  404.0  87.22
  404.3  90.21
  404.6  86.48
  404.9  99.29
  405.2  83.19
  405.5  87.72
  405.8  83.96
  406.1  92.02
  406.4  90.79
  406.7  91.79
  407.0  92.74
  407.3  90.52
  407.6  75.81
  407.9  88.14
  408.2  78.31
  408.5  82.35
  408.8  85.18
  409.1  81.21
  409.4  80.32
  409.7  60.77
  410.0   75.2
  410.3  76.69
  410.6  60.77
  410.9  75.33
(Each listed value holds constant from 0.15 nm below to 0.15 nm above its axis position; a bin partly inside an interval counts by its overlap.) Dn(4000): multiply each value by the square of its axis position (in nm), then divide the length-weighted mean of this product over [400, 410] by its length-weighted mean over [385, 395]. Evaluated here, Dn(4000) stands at 1.19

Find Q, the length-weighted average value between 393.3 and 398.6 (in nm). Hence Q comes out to 70.5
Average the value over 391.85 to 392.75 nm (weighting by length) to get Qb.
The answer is 90.3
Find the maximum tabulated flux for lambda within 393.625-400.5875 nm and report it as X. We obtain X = 92.53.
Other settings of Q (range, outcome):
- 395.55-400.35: 73.7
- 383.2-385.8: 73.3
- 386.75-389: 73.3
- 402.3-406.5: 90.8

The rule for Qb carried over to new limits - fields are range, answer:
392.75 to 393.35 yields 74.5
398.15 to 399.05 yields 82.6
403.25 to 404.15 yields 97.2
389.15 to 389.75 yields 61.6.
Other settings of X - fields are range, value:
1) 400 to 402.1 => 105.5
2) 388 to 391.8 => 93.72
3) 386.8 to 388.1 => 101.9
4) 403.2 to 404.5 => 104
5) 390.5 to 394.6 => 95.94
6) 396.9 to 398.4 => 86.6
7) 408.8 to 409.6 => 85.18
